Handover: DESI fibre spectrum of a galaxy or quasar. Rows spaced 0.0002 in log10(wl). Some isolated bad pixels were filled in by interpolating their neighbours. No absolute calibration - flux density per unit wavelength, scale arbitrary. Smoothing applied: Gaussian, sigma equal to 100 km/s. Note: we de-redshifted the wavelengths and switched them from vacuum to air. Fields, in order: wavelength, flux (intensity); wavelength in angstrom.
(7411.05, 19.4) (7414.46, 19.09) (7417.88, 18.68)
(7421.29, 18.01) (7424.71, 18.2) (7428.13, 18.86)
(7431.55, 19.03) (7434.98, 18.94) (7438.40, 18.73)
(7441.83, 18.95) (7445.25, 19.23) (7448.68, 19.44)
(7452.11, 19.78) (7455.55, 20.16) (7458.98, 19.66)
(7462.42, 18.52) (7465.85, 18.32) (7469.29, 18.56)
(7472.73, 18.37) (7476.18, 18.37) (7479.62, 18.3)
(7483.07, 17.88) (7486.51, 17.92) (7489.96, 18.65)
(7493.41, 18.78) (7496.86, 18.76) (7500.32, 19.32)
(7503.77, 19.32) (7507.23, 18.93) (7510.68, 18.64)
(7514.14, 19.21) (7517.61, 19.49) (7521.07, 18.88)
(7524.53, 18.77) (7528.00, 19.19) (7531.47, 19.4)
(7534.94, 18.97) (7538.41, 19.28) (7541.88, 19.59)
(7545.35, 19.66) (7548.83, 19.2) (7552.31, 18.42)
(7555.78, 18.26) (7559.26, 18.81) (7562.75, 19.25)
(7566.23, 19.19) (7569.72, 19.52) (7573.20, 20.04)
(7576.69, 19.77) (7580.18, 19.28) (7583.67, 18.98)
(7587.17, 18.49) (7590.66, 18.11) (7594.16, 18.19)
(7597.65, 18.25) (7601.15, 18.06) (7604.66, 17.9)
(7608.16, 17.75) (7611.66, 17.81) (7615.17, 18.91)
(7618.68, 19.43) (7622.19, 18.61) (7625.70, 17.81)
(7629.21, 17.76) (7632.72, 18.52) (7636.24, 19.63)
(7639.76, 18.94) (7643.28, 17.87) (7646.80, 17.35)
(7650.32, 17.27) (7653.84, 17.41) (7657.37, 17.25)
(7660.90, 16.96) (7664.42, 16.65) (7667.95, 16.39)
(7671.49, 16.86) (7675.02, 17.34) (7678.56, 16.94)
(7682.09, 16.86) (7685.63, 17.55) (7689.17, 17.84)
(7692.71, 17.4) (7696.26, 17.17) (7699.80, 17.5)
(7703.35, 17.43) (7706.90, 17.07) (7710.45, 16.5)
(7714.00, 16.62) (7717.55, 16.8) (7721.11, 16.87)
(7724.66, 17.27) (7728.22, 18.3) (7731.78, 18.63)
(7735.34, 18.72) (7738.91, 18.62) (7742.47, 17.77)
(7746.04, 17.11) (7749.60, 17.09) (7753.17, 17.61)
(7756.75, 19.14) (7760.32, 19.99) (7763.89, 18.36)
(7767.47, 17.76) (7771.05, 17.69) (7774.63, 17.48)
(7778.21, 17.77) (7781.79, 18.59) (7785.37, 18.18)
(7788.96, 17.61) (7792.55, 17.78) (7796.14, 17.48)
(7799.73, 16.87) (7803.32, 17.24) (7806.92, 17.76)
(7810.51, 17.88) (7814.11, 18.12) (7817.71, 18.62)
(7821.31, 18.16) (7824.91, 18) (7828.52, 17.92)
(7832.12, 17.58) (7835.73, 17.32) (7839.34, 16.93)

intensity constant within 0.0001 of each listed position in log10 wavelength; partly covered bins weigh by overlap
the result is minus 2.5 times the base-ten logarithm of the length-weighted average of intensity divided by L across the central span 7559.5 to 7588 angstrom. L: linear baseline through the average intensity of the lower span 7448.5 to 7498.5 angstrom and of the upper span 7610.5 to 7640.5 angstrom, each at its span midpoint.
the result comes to -0.04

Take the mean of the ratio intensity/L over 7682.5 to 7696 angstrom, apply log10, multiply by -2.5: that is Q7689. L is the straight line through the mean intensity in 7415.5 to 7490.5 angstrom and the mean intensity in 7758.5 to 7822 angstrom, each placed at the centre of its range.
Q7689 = 0.045 mag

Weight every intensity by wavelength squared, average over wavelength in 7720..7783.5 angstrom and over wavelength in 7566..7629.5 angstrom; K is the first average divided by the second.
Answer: 1.01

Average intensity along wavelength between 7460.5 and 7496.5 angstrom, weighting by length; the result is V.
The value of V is 18.4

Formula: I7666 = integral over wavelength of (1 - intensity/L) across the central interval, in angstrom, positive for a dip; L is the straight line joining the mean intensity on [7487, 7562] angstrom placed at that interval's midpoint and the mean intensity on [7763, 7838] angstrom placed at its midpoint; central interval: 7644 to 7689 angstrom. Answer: 3.1 angstrom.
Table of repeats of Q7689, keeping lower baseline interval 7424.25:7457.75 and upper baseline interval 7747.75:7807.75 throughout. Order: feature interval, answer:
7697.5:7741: 0.036 mag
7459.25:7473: 0.029 mag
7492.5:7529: -0.007 mag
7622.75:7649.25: 0.011 mag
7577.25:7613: 0.015 mag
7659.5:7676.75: 0.091 mag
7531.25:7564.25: -0.017 mag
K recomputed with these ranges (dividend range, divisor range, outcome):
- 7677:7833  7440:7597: 0.99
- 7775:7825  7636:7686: 1.07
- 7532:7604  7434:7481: 1.03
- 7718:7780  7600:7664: 1.03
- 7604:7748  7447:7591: 0.97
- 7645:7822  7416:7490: 1.01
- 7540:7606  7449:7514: 1.03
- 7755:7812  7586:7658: 1.03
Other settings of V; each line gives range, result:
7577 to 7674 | 18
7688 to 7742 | 17.5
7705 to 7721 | 16.8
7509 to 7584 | 19.2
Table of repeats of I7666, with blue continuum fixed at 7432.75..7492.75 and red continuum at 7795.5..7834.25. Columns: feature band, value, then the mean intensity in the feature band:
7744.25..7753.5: 0.4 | 17.2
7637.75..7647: 0.0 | 18.2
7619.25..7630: 0.1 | 18.2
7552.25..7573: -0.6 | 19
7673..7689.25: 0.8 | 17.2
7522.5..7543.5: -0.7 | 19.2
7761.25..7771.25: -0.1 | 18.1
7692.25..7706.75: 0.6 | 17.3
